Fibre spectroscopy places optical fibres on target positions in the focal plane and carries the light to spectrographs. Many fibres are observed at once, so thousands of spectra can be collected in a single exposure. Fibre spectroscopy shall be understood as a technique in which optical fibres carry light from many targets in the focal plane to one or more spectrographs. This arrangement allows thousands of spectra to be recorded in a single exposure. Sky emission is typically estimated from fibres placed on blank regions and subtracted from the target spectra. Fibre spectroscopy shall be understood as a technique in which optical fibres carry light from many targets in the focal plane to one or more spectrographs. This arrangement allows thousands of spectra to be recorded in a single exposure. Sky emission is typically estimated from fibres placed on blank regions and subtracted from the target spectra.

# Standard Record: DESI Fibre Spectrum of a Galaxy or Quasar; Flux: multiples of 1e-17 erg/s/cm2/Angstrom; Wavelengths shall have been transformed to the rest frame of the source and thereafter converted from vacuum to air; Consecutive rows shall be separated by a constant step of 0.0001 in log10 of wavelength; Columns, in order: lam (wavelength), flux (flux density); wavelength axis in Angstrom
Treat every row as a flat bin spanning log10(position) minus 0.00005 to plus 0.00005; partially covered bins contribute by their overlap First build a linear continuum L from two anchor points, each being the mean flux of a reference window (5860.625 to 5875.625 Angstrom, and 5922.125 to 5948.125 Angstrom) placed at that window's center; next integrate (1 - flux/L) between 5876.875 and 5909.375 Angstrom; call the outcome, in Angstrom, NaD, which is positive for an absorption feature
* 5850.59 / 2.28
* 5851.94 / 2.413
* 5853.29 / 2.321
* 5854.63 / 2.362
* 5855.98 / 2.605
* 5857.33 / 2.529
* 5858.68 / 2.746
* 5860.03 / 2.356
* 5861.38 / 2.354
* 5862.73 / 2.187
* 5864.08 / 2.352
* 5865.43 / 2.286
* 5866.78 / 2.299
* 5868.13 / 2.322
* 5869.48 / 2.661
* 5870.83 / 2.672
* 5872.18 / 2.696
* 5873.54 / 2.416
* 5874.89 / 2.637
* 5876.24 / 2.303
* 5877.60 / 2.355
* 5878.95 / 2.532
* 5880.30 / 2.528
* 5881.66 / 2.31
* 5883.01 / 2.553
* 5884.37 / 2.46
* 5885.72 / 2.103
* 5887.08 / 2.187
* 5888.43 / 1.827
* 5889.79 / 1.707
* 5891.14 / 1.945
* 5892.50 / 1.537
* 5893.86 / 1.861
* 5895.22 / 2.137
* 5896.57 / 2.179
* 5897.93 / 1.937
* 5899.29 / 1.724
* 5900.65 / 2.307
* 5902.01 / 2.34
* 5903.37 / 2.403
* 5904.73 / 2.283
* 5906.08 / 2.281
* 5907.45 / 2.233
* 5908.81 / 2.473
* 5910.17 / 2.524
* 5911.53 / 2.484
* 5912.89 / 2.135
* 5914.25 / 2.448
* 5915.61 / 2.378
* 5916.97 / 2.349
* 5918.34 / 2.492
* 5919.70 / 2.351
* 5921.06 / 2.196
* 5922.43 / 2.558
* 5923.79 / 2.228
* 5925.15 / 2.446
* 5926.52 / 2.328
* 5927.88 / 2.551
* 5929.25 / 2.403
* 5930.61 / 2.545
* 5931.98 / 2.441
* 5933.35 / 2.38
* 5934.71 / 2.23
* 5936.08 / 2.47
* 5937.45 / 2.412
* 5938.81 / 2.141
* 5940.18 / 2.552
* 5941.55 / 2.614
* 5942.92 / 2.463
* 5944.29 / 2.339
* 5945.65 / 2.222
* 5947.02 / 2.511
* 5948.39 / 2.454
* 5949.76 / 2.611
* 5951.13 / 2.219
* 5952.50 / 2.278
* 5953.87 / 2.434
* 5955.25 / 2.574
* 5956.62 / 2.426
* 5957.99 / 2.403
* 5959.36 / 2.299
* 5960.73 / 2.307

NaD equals 3.44 Angstrom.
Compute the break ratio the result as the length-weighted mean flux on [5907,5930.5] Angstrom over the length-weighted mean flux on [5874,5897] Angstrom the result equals 1.1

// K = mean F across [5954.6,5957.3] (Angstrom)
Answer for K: 2.5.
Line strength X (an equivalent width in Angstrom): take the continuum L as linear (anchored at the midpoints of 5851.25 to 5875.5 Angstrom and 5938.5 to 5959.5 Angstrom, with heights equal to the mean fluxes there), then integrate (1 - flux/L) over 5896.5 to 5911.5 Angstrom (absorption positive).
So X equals 1.1 Angstrom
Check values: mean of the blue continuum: 2.46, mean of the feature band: 2.26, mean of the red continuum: 2.42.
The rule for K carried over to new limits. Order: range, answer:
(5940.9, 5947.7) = 2.43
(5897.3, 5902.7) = 2.08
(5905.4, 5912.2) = 2.4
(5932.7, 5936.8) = 2.36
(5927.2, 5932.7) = 2.48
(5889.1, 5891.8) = 1.83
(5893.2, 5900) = 1.97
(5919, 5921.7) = 2.28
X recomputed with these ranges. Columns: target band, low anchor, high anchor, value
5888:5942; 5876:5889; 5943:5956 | 2.1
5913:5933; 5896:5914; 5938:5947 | -0.6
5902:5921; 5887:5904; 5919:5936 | -1.5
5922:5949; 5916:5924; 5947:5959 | -0.2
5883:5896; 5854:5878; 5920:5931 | 2.3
